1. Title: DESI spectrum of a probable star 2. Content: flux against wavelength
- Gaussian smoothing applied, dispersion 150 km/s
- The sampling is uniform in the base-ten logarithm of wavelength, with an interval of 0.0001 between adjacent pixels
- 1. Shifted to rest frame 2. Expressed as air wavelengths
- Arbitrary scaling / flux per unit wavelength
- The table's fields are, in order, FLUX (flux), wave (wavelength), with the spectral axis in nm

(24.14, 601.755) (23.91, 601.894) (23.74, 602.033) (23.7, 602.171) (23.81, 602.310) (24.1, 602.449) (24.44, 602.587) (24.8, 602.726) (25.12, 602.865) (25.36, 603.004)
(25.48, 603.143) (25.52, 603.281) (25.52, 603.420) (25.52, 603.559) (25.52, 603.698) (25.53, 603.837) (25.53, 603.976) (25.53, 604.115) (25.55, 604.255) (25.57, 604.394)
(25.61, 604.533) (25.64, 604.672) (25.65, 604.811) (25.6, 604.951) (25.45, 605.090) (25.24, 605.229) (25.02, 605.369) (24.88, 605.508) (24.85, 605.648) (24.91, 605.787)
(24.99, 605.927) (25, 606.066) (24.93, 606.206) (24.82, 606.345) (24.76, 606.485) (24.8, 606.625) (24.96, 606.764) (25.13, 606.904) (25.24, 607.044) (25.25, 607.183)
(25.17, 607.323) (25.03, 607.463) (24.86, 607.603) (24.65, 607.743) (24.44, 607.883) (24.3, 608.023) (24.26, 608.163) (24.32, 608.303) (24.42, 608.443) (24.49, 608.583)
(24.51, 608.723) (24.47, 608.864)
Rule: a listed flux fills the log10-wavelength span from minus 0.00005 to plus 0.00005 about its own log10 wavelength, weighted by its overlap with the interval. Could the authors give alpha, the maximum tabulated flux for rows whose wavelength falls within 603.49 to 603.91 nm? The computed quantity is 25.53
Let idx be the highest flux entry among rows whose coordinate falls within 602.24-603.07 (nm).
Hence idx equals 25.36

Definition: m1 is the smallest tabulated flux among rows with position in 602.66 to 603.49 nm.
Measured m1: 24.8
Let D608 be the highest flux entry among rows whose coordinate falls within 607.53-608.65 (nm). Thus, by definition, 24.86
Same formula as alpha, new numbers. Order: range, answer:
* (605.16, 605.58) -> 25.24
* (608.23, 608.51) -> 24.42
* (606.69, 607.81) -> 25.25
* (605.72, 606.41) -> 25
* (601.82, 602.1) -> 23.91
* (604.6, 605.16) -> 25.65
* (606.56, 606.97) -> 25.13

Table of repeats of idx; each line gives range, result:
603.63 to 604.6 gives 25.61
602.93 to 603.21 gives 25.48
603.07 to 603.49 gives 25.52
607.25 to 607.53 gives 25.17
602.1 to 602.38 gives 23.81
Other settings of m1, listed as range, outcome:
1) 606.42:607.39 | 24.76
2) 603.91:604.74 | 25.53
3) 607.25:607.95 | 24.44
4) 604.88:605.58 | 24.88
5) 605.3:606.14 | 24.85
